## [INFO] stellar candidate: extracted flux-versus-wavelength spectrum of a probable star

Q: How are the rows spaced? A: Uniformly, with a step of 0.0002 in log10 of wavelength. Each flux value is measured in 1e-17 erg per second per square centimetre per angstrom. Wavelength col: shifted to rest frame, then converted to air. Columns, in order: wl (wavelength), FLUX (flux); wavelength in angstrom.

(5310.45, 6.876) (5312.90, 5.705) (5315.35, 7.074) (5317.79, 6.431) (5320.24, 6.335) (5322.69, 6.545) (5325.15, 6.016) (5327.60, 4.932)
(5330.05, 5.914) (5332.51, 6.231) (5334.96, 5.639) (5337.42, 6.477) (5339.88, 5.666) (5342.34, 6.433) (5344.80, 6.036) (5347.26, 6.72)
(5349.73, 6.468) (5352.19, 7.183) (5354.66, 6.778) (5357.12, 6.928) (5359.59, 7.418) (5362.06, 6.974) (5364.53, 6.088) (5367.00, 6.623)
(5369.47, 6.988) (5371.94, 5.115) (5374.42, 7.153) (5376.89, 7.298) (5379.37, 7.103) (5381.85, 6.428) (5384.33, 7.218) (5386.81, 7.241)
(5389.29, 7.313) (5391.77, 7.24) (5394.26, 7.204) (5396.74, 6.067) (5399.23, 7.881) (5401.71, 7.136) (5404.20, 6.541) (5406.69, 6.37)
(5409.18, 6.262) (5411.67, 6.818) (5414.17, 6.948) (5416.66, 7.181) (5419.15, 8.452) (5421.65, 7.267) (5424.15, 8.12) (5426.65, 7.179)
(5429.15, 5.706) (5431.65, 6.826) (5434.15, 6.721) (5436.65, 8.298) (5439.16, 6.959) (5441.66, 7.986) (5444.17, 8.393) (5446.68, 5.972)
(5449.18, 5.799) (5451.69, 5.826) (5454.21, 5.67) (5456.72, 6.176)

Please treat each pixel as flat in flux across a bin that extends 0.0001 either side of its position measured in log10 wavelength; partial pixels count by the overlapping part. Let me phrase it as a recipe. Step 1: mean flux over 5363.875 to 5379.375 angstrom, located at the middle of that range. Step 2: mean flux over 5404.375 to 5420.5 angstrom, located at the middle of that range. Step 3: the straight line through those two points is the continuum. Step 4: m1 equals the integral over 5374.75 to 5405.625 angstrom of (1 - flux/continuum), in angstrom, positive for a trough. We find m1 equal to -1.28 angstrom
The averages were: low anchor 6.61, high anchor 6.98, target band 7.06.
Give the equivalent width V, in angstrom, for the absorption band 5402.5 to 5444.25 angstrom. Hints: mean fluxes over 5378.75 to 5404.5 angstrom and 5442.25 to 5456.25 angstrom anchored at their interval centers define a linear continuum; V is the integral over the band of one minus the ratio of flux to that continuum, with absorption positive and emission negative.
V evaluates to -2.9 angstrom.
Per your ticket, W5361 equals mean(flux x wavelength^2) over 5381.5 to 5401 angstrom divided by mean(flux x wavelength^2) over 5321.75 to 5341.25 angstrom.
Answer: 1.23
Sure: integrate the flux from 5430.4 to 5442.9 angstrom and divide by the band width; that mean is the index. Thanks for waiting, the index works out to 7.36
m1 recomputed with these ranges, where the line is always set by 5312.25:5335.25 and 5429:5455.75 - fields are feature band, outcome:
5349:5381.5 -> -2.20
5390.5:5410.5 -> -0.91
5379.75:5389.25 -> -0.83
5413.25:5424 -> -1.46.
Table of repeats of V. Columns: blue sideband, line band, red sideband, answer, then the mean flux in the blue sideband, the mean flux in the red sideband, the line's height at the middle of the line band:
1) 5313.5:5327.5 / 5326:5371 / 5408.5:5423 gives 1.2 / 6.32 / 7.19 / 6.58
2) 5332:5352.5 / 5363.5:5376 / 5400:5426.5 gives 0.4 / 6.28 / 7.13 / 6.61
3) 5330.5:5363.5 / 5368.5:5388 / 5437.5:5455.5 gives -0.7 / 6.52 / 6.69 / 6.57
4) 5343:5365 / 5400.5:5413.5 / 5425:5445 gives 0.8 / 6.75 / 7.25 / 7.08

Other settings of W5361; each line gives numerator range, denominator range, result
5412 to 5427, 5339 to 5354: 1.20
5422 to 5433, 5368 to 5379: 1.07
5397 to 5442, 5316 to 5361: 1.15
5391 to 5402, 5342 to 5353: 1.10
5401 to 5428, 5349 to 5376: 1.08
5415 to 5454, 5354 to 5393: 1.05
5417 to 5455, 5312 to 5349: 1.19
